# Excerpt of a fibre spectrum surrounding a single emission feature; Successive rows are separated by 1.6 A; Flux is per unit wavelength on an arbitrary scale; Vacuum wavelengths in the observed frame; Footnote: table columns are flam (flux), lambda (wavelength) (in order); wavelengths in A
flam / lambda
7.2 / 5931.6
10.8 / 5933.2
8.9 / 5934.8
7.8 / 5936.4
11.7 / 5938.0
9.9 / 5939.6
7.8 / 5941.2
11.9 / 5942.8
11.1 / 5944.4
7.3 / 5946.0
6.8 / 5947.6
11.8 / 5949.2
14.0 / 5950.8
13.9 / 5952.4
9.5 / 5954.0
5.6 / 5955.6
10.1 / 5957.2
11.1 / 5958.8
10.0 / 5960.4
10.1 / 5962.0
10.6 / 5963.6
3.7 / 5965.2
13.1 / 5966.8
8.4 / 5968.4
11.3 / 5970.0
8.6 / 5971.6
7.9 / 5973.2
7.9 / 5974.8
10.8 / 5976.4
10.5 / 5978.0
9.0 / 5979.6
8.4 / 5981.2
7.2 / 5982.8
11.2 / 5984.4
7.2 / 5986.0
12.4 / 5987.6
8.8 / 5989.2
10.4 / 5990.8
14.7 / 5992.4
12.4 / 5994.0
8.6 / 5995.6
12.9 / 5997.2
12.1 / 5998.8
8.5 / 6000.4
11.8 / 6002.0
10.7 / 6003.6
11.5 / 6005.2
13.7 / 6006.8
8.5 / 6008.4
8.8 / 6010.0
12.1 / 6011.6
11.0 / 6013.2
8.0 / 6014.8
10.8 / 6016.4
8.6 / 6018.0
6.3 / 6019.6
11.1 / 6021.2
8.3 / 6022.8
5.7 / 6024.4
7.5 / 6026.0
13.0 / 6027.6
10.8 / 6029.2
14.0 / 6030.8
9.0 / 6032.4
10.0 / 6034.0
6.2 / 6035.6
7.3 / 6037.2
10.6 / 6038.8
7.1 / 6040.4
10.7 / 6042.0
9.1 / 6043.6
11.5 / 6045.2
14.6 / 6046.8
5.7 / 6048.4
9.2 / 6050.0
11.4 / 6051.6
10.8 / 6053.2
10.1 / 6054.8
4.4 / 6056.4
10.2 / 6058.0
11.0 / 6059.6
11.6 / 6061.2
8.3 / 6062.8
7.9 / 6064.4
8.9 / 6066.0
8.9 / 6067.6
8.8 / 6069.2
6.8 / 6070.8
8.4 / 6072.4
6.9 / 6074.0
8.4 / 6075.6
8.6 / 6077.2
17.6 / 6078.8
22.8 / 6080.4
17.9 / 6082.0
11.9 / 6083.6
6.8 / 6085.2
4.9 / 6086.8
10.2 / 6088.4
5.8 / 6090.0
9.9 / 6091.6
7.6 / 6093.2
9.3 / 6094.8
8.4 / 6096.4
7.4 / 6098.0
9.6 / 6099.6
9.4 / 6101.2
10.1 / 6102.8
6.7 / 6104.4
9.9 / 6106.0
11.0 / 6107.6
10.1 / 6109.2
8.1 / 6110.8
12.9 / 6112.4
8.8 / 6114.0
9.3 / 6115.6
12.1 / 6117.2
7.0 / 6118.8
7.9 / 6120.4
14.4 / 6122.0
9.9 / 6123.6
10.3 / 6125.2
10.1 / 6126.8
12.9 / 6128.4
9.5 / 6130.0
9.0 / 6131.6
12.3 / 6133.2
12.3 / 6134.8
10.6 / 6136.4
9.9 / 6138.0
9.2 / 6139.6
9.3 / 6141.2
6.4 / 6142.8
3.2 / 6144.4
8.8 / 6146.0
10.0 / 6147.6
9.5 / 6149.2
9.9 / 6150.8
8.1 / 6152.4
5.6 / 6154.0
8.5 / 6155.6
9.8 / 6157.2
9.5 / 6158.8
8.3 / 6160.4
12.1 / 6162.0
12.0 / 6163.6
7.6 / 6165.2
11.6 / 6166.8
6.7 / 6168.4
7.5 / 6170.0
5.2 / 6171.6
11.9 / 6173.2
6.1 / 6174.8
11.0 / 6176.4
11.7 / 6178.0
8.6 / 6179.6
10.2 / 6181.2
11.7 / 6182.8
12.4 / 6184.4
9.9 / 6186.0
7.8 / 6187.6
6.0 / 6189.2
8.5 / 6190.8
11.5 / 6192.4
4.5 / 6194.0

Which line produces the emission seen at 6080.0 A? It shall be H-gamma 4340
